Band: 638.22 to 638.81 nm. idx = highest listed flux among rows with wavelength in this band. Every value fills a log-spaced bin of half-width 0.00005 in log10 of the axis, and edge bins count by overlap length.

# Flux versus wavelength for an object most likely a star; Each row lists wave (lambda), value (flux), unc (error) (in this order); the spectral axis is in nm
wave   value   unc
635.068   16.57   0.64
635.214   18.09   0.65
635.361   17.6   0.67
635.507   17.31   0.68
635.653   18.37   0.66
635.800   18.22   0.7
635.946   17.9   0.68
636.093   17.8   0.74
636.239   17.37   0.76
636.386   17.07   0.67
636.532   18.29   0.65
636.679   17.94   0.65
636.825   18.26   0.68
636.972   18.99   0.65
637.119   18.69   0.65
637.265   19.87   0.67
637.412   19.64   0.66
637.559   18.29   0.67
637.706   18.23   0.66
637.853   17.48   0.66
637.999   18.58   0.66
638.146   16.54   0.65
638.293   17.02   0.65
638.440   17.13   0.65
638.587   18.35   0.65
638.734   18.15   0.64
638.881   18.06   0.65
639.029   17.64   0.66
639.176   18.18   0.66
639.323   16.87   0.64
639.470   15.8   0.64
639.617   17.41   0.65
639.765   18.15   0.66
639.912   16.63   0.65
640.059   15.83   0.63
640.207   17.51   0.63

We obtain 18.35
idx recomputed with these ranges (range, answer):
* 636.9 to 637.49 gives 19.87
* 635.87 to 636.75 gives 18.29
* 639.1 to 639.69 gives 18.18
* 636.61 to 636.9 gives 18.26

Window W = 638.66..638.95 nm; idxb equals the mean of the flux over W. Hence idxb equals 18.1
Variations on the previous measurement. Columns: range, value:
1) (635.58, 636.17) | 18.1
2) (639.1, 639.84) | 17.3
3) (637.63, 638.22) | 17.7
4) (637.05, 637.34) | 19.3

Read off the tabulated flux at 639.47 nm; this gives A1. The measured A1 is 15.8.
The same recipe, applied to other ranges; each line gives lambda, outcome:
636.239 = 17.37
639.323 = 16.87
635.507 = 17.31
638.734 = 18.15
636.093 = 17.8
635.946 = 17.9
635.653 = 18.37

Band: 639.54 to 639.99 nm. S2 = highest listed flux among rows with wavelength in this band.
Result 18.15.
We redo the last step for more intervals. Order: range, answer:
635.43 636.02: 18.37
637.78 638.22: 18.58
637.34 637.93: 19.64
